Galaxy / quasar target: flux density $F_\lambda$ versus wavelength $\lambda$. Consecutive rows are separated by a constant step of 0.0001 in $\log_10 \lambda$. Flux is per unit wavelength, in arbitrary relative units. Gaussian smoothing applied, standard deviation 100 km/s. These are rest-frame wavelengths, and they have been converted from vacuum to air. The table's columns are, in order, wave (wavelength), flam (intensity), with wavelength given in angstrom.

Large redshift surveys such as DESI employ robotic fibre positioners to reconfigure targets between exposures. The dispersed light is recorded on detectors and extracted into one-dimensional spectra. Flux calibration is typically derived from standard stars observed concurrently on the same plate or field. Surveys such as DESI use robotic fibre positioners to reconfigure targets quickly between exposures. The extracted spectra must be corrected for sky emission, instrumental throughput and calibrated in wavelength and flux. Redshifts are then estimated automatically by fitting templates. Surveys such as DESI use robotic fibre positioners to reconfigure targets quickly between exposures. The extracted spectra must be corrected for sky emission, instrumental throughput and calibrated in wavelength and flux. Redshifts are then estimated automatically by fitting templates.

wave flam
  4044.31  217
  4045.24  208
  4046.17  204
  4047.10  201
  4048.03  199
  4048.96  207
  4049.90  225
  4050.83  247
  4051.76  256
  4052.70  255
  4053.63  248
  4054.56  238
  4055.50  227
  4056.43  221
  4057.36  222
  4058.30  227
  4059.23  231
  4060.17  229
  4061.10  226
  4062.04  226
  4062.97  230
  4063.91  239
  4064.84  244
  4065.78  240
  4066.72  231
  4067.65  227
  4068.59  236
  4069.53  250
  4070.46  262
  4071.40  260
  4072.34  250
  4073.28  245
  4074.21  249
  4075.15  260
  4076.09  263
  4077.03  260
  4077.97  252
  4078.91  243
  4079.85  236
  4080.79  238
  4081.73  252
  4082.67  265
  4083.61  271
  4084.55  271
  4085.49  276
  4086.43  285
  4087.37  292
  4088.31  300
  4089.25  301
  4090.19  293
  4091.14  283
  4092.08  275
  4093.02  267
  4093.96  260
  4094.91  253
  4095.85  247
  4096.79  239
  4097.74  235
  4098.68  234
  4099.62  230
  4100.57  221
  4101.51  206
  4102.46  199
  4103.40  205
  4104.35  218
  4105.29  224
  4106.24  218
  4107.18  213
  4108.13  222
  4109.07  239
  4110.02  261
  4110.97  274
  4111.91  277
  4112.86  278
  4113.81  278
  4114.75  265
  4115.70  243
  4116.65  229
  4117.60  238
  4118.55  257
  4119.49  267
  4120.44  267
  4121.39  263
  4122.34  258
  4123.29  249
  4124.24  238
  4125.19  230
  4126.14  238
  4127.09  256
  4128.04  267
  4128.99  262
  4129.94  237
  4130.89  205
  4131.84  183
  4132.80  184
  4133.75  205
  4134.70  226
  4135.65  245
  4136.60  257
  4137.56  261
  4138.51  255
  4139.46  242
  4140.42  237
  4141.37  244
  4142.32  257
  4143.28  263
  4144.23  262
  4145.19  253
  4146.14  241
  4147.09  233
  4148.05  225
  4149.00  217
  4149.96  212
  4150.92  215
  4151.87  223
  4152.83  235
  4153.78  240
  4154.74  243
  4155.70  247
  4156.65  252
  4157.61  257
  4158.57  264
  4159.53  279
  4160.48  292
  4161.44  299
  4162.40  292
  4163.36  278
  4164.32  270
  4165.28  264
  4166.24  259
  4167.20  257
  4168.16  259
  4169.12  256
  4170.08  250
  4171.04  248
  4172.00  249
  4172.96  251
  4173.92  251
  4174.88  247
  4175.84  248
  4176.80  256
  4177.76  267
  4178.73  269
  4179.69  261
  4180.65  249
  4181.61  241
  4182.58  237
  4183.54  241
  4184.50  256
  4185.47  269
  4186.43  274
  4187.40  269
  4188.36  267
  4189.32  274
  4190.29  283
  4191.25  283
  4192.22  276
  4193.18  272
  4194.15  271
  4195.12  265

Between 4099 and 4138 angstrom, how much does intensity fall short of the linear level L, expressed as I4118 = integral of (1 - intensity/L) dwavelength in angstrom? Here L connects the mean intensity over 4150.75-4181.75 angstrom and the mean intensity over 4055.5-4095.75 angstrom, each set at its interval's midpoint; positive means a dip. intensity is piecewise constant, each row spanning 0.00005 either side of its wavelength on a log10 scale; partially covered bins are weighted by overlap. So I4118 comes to 2.48 angstrom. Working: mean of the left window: 253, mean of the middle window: 239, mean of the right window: 257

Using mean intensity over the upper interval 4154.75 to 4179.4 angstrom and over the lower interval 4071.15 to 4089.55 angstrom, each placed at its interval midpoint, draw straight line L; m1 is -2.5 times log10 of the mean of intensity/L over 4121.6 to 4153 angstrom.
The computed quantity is 0.111 mag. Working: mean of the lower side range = 263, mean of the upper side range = 262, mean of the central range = 237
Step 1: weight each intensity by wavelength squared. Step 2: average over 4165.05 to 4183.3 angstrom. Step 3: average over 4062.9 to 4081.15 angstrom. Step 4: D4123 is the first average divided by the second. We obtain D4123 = 1.08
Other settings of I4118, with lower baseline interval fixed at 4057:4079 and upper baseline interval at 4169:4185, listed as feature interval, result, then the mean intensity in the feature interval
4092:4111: 0.87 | 233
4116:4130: -0.23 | 251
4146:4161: 0.43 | 242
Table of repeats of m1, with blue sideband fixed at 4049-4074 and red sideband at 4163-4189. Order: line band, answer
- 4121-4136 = 0.07 mag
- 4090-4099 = -0.06 mag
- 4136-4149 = 0.02 mag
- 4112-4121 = -0.05 mag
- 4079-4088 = -0.10 mag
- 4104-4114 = 0.00 mag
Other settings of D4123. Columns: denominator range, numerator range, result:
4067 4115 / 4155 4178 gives 1.08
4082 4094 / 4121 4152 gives 0.87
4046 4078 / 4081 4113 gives 1.08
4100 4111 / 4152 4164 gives 1.21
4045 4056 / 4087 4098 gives 1.22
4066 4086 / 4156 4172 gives 1.10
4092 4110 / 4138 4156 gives 1.06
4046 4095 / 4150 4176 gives 1.08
